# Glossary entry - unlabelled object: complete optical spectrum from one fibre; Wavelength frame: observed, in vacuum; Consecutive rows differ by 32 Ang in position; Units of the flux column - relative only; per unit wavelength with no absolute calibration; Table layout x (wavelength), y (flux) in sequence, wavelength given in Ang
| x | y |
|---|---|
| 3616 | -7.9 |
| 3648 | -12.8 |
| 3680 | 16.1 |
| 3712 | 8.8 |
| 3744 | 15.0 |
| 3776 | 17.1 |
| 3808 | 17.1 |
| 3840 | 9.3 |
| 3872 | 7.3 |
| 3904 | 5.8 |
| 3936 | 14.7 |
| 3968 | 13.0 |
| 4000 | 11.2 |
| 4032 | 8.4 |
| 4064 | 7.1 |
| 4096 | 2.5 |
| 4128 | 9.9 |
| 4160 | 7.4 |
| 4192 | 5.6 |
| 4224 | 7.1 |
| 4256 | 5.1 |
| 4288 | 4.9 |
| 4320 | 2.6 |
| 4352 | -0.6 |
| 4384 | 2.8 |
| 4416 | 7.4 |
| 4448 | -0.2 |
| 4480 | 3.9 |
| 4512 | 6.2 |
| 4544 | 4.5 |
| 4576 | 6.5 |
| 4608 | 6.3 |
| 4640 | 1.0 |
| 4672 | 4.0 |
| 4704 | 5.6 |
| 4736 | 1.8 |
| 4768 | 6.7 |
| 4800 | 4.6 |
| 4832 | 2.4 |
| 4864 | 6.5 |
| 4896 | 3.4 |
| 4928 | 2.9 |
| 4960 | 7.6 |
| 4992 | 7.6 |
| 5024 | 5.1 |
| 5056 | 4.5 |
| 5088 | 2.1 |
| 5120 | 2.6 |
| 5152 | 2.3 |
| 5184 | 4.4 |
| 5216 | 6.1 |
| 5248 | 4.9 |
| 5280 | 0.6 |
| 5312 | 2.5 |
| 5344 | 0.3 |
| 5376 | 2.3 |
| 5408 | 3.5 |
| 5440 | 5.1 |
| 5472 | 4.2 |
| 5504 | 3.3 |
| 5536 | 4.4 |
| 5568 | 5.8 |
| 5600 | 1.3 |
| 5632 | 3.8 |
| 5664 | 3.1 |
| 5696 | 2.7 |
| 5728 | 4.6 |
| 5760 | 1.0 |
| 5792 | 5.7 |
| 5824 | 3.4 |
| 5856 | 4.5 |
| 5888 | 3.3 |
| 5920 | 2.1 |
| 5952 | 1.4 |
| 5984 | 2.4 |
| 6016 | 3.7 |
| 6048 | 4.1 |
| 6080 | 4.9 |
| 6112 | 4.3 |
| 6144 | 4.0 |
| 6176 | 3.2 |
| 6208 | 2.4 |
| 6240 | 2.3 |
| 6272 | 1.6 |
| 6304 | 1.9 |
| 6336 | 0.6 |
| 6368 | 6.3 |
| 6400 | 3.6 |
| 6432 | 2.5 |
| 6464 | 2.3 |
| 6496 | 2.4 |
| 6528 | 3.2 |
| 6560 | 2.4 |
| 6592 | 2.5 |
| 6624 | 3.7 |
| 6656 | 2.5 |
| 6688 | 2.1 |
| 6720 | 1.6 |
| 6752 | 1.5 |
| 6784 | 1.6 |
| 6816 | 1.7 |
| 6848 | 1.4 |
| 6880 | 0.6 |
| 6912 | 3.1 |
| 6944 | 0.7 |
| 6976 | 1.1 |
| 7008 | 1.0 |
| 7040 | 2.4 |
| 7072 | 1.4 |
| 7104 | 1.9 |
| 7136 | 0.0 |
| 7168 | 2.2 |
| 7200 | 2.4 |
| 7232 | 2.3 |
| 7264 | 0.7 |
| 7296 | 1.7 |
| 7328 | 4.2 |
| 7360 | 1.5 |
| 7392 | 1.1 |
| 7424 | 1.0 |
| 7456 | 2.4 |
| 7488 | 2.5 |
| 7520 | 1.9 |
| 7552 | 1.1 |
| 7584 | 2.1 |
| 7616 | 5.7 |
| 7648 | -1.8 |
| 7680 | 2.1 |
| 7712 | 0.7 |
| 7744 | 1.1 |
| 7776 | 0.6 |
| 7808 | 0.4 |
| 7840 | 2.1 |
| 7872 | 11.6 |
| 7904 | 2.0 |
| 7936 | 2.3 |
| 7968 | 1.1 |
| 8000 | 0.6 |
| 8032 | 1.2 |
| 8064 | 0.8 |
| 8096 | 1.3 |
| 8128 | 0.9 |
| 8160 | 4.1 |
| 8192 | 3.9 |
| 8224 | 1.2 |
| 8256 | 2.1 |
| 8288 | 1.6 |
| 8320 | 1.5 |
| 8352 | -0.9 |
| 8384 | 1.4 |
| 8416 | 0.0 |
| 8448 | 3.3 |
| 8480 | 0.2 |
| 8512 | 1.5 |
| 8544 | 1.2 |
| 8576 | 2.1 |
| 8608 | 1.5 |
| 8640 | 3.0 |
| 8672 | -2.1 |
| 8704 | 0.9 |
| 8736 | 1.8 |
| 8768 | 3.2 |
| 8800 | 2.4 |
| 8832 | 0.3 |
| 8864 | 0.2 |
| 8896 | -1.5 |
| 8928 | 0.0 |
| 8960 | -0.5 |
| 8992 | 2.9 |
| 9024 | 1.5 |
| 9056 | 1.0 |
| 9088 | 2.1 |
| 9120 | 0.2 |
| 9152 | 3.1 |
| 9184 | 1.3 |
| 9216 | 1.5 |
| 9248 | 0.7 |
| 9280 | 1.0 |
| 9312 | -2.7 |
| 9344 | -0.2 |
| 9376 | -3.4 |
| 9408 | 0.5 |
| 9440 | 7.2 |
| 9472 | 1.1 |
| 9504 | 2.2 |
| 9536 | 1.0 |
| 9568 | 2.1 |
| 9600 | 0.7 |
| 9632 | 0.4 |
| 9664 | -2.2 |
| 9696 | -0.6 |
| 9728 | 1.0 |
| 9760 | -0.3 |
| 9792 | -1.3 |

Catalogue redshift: 1.11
